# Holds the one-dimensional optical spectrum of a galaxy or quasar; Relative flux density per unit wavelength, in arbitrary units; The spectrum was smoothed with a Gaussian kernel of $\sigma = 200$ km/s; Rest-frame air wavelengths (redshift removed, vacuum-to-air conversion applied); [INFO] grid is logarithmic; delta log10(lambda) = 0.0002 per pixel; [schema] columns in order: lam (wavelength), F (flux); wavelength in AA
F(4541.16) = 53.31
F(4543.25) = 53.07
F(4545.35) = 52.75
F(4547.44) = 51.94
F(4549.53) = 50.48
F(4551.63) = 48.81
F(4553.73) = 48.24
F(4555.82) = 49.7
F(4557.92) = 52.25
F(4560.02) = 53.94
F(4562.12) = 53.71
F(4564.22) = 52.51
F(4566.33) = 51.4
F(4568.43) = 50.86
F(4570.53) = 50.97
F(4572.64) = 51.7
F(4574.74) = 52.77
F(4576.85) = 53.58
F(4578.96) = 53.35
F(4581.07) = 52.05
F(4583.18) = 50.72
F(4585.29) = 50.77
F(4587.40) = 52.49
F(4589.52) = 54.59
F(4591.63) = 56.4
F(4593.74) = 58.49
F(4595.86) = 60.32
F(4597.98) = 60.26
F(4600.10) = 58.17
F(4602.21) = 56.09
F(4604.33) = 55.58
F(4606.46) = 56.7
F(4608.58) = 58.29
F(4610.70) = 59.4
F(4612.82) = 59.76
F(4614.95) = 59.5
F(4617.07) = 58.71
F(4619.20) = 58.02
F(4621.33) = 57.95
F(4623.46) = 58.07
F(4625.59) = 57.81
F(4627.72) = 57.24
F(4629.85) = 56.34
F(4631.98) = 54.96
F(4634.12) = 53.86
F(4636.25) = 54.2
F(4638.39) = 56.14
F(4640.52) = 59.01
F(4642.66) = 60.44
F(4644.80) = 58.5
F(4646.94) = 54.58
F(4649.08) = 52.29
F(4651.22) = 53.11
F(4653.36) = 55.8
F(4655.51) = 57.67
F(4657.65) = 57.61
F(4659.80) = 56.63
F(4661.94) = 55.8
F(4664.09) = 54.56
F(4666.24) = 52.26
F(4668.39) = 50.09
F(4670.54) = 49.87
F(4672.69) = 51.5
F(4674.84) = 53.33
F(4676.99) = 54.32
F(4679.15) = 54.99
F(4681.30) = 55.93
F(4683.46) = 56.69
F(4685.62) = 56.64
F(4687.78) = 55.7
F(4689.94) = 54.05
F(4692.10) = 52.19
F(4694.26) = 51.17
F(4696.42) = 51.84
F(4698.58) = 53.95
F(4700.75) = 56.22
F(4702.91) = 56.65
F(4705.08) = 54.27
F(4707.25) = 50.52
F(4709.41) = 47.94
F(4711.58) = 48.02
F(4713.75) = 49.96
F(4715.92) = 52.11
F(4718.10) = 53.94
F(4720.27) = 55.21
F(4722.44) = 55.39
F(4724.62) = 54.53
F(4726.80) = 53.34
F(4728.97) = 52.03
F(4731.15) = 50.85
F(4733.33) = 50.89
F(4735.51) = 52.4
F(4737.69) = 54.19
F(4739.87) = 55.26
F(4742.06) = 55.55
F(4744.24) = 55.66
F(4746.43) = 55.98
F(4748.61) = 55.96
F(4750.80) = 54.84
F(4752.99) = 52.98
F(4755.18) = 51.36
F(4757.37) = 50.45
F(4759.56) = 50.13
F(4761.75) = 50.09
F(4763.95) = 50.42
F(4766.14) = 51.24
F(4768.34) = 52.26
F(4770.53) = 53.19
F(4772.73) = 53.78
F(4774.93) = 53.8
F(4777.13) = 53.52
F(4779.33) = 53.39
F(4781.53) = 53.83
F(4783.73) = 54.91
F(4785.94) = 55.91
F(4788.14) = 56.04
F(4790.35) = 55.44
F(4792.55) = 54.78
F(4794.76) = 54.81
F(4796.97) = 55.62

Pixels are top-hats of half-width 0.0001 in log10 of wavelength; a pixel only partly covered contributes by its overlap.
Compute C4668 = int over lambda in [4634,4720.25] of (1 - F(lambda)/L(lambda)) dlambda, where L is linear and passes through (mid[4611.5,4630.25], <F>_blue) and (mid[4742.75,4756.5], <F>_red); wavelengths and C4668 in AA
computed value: 3.8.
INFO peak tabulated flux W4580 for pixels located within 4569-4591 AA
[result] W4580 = 54.59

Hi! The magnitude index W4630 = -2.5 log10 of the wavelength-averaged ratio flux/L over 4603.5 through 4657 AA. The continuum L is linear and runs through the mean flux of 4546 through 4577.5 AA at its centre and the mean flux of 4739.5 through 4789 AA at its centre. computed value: -0.10 mag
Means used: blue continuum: 51.5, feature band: 57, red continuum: 53.5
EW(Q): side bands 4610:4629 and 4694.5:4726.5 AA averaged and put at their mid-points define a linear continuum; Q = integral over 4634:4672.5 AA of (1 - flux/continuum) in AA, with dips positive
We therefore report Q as 0.9 AA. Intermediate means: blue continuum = 58.5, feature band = 55.1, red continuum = 52.9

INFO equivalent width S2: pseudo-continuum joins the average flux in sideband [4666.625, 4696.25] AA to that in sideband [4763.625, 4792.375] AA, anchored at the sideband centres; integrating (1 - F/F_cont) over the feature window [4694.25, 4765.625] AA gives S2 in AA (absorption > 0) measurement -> 1.0 AA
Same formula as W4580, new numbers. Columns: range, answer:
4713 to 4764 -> 55.98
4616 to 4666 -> 60.44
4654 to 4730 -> 57.67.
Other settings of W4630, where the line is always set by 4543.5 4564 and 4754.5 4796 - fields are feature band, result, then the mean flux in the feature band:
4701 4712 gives 0.01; 52.1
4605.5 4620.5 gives -0.13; 58.6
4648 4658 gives -0.06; 55.1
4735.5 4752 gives -0.04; 55.1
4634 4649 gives -0.09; 56.6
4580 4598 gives -0.06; 54.8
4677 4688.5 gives -0.07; 55.8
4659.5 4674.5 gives -0.01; 52.8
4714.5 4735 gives -0.01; 53.1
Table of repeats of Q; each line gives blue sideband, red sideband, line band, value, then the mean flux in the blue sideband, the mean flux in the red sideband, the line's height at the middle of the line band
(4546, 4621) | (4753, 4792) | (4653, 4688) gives -0.6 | 54.4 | 53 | 53.7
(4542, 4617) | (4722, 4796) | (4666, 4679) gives 0.4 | 54.1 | 53.5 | 53.8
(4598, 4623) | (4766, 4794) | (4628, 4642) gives 0.4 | 58.1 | 54.1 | 57.5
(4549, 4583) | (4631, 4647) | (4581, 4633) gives -2.3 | 51.6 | 56.6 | 54.4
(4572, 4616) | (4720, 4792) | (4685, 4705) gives 0.1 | 55.8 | 53.5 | 54.4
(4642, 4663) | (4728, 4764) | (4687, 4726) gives 1.0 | 56.2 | 52.9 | 54.3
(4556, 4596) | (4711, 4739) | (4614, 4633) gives -1.7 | 53.1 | 52.6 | 52.9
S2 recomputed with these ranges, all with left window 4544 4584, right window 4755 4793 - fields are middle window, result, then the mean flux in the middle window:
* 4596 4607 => -1.21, 57.6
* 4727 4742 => -0.02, 52.9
